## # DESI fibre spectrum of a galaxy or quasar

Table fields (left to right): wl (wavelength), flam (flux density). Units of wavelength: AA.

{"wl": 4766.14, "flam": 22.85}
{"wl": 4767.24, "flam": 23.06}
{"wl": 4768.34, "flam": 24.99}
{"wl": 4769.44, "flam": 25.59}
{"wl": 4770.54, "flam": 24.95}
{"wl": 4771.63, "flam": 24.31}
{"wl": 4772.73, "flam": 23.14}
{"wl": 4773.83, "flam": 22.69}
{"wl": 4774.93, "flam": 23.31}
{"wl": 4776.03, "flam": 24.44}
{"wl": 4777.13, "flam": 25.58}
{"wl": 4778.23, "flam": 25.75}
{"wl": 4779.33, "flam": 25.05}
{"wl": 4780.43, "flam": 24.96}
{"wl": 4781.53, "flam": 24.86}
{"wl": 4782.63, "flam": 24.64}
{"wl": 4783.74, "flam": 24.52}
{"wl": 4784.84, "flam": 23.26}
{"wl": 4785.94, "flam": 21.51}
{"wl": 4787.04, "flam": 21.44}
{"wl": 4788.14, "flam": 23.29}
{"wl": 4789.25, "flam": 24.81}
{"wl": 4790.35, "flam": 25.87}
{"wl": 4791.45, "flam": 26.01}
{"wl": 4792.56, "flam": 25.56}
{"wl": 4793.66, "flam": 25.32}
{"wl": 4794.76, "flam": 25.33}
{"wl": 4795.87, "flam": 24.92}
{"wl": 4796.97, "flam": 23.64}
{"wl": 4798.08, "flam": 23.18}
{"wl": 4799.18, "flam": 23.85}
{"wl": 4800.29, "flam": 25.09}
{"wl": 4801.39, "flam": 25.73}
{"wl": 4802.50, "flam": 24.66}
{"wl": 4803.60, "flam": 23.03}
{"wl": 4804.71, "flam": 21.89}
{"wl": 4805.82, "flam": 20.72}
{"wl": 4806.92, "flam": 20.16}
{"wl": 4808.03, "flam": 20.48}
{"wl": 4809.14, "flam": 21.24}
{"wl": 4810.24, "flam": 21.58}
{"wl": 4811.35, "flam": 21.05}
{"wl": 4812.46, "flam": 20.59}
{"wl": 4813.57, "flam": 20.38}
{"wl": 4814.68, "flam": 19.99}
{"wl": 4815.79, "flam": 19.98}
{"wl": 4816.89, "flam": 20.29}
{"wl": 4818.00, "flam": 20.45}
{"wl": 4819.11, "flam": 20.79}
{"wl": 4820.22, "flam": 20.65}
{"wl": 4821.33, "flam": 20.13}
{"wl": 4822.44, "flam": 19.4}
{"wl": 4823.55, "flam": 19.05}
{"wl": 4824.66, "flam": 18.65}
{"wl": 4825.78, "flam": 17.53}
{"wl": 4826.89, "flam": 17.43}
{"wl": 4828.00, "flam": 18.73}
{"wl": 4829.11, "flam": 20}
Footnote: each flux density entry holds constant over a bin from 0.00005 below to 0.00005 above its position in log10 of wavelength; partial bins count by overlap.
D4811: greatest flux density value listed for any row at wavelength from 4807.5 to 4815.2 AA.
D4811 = 21.58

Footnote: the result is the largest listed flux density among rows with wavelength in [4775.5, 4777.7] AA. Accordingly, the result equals 25.58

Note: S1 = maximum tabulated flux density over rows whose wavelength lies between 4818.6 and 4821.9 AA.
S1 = 20.79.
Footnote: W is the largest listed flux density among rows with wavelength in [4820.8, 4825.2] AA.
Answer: 20.13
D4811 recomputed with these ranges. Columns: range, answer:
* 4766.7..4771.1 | 25.59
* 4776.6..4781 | 25.75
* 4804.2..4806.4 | 21.89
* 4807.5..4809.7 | 21.24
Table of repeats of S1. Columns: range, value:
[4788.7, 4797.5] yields 26.01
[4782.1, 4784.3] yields 24.64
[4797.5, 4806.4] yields 25.73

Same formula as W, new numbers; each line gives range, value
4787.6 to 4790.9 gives 25.87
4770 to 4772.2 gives 24.95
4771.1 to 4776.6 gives 24.44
